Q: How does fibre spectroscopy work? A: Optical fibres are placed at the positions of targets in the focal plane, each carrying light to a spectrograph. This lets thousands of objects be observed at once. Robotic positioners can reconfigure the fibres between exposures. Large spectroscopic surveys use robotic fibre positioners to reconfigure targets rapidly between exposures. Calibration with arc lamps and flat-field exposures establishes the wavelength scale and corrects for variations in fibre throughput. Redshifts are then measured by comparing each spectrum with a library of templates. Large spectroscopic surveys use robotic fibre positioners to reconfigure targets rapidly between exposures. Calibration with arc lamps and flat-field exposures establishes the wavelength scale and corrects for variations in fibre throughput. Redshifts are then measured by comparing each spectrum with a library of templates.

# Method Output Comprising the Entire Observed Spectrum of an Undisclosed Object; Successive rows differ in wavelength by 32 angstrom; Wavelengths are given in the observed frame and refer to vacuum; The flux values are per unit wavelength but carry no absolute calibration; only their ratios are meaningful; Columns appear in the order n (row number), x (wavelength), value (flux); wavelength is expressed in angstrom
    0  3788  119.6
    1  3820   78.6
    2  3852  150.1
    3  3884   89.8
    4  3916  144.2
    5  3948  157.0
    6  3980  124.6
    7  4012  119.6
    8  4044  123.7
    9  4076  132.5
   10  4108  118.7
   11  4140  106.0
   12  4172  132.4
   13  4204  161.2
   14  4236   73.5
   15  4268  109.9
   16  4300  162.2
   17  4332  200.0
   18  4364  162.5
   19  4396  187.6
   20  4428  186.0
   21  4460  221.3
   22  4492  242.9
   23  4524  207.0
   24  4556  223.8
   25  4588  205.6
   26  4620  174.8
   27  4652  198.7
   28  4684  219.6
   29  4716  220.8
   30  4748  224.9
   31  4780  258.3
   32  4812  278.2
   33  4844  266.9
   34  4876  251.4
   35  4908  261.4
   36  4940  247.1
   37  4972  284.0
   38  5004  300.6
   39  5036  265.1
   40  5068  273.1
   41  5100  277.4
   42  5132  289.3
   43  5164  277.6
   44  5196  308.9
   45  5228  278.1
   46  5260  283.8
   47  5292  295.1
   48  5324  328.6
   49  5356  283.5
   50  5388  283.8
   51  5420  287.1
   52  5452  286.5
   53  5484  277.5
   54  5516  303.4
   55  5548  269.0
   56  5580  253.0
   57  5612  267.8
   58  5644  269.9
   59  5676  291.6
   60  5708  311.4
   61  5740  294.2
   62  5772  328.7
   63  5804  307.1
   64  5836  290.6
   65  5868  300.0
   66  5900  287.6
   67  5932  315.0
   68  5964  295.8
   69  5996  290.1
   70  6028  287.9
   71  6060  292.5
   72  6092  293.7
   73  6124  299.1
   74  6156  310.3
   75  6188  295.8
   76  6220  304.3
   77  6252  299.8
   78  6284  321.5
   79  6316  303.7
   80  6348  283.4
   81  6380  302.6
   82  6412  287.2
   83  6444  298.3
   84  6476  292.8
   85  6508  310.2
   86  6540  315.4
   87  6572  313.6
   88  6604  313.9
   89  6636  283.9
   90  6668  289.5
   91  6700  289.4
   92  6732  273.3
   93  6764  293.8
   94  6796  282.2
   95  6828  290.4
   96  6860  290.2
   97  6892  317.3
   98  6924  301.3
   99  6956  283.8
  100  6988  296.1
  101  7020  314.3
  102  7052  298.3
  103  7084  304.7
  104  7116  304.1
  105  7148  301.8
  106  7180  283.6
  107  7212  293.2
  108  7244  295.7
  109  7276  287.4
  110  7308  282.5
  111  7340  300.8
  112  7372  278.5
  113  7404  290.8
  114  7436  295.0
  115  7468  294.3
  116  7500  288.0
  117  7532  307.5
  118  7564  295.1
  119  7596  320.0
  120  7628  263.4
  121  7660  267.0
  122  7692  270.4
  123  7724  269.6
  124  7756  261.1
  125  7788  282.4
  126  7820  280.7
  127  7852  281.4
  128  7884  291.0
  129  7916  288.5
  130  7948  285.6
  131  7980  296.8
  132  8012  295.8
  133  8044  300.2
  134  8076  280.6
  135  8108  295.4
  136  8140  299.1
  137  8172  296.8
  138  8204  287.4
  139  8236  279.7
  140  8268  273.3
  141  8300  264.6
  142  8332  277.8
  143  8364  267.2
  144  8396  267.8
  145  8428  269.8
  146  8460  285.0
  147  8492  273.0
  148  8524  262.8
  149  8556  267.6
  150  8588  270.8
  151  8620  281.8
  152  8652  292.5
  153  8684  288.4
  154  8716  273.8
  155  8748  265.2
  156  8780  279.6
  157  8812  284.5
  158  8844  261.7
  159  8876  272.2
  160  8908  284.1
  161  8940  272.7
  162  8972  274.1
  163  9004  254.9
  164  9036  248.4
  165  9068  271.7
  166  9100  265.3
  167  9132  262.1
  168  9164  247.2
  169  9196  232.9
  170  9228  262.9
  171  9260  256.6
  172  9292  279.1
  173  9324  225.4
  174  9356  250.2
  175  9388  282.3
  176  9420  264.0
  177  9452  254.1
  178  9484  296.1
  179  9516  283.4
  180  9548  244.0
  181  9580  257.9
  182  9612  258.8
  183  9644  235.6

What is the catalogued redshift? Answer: 0.076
